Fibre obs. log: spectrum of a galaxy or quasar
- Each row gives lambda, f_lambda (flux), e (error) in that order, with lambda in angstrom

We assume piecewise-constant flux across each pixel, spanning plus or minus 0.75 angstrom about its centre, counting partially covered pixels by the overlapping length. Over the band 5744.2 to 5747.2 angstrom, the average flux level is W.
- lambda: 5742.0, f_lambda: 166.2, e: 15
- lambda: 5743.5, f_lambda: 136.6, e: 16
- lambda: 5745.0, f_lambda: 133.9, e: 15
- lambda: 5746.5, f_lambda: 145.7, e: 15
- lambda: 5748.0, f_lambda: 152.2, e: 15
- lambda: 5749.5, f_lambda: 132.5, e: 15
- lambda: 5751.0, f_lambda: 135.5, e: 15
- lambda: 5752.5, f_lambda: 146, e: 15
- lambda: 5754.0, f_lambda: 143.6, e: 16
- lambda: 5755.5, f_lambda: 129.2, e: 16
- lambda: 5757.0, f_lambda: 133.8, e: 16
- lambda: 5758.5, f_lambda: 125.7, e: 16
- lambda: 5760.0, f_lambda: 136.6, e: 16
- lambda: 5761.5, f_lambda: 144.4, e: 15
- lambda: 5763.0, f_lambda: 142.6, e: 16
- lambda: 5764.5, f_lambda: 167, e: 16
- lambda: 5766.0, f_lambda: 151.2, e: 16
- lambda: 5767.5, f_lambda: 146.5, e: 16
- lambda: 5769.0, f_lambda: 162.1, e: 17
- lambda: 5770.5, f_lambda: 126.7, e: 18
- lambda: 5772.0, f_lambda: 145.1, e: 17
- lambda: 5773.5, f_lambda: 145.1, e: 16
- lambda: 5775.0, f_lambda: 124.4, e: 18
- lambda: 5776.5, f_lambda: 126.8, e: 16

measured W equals 140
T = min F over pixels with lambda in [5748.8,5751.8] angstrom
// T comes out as 132.5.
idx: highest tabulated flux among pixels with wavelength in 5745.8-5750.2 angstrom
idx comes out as 152.2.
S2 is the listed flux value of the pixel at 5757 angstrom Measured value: 133.8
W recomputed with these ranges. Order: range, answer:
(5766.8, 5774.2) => 145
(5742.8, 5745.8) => 135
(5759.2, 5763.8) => 141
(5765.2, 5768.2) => 149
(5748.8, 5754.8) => 139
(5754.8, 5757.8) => 131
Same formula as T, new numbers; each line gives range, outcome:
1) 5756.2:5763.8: 125.7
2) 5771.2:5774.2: 145.1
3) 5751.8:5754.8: 143.6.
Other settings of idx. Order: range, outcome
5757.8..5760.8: 136.6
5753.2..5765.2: 167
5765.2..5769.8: 162.1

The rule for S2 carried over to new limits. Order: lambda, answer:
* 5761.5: 144.4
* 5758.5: 125.7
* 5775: 124.4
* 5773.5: 145.1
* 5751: 135.5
